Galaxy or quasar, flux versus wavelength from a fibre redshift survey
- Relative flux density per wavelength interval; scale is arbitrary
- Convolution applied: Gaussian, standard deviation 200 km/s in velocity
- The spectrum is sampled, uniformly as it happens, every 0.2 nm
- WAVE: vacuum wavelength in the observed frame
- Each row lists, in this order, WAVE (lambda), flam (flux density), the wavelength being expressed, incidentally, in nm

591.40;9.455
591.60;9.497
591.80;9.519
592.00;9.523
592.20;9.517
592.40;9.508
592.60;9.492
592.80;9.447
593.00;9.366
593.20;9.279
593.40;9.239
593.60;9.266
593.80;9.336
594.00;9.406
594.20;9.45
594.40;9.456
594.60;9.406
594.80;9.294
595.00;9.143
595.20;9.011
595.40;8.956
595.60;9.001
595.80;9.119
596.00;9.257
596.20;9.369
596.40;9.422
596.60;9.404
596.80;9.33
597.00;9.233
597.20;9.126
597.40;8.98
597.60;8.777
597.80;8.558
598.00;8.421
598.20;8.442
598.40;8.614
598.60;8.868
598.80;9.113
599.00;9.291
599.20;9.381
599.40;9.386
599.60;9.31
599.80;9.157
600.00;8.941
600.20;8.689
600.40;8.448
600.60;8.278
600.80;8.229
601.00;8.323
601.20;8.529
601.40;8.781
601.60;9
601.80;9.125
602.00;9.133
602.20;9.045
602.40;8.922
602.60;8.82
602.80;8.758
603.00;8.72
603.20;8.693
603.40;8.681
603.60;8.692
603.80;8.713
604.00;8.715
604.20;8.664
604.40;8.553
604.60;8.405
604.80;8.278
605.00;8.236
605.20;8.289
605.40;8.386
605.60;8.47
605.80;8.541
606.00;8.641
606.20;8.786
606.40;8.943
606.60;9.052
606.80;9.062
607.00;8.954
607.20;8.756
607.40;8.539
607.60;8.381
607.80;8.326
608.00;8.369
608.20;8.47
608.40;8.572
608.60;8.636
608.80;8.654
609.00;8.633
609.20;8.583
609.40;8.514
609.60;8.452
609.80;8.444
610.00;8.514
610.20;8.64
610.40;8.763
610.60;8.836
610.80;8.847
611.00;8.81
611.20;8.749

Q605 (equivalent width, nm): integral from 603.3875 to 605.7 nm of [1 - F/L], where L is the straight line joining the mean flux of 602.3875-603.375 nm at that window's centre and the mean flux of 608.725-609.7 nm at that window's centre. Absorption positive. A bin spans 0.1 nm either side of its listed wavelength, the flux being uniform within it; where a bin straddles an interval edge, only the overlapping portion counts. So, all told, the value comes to 0.056 nm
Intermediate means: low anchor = 8.76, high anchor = 8.56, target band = 8.5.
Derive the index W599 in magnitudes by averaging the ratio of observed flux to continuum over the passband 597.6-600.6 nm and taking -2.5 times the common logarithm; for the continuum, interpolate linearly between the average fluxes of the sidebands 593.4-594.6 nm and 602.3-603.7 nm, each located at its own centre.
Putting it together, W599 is 0.018 mag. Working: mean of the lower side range 9.37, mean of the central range 8.88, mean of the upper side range 8.76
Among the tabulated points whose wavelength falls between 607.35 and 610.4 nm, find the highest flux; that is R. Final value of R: 8.763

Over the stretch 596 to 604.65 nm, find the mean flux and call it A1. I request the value 8.87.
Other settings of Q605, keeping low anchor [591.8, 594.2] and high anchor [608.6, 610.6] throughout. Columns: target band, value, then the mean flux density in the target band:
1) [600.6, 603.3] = 0.063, 8.76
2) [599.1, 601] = 0.046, 8.84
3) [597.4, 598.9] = 0.074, 8.7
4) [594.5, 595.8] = 0.023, 9.13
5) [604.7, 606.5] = 0.057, 8.51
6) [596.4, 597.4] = -0.005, 9.26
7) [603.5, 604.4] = 0.019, 8.68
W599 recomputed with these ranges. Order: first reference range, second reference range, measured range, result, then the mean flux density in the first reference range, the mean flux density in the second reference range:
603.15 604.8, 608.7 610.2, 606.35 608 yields -0.02 mag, 8.62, 8.55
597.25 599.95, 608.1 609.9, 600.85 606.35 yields 0.01 mag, 8.95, 8.55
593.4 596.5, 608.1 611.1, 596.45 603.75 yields 0.02 mag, 9.26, 8.62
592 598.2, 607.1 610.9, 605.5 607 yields -0.01 mag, 9.21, 8.58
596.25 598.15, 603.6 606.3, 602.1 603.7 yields -0.02 mag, 9.02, 8.52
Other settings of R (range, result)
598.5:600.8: 9.386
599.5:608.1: 9.31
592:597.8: 9.523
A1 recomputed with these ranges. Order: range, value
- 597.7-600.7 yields 8.86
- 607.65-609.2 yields 8.52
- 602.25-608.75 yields 8.63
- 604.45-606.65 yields 8.54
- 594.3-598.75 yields 9.05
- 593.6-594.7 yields 9.4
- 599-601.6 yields 8.82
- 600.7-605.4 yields 8.66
